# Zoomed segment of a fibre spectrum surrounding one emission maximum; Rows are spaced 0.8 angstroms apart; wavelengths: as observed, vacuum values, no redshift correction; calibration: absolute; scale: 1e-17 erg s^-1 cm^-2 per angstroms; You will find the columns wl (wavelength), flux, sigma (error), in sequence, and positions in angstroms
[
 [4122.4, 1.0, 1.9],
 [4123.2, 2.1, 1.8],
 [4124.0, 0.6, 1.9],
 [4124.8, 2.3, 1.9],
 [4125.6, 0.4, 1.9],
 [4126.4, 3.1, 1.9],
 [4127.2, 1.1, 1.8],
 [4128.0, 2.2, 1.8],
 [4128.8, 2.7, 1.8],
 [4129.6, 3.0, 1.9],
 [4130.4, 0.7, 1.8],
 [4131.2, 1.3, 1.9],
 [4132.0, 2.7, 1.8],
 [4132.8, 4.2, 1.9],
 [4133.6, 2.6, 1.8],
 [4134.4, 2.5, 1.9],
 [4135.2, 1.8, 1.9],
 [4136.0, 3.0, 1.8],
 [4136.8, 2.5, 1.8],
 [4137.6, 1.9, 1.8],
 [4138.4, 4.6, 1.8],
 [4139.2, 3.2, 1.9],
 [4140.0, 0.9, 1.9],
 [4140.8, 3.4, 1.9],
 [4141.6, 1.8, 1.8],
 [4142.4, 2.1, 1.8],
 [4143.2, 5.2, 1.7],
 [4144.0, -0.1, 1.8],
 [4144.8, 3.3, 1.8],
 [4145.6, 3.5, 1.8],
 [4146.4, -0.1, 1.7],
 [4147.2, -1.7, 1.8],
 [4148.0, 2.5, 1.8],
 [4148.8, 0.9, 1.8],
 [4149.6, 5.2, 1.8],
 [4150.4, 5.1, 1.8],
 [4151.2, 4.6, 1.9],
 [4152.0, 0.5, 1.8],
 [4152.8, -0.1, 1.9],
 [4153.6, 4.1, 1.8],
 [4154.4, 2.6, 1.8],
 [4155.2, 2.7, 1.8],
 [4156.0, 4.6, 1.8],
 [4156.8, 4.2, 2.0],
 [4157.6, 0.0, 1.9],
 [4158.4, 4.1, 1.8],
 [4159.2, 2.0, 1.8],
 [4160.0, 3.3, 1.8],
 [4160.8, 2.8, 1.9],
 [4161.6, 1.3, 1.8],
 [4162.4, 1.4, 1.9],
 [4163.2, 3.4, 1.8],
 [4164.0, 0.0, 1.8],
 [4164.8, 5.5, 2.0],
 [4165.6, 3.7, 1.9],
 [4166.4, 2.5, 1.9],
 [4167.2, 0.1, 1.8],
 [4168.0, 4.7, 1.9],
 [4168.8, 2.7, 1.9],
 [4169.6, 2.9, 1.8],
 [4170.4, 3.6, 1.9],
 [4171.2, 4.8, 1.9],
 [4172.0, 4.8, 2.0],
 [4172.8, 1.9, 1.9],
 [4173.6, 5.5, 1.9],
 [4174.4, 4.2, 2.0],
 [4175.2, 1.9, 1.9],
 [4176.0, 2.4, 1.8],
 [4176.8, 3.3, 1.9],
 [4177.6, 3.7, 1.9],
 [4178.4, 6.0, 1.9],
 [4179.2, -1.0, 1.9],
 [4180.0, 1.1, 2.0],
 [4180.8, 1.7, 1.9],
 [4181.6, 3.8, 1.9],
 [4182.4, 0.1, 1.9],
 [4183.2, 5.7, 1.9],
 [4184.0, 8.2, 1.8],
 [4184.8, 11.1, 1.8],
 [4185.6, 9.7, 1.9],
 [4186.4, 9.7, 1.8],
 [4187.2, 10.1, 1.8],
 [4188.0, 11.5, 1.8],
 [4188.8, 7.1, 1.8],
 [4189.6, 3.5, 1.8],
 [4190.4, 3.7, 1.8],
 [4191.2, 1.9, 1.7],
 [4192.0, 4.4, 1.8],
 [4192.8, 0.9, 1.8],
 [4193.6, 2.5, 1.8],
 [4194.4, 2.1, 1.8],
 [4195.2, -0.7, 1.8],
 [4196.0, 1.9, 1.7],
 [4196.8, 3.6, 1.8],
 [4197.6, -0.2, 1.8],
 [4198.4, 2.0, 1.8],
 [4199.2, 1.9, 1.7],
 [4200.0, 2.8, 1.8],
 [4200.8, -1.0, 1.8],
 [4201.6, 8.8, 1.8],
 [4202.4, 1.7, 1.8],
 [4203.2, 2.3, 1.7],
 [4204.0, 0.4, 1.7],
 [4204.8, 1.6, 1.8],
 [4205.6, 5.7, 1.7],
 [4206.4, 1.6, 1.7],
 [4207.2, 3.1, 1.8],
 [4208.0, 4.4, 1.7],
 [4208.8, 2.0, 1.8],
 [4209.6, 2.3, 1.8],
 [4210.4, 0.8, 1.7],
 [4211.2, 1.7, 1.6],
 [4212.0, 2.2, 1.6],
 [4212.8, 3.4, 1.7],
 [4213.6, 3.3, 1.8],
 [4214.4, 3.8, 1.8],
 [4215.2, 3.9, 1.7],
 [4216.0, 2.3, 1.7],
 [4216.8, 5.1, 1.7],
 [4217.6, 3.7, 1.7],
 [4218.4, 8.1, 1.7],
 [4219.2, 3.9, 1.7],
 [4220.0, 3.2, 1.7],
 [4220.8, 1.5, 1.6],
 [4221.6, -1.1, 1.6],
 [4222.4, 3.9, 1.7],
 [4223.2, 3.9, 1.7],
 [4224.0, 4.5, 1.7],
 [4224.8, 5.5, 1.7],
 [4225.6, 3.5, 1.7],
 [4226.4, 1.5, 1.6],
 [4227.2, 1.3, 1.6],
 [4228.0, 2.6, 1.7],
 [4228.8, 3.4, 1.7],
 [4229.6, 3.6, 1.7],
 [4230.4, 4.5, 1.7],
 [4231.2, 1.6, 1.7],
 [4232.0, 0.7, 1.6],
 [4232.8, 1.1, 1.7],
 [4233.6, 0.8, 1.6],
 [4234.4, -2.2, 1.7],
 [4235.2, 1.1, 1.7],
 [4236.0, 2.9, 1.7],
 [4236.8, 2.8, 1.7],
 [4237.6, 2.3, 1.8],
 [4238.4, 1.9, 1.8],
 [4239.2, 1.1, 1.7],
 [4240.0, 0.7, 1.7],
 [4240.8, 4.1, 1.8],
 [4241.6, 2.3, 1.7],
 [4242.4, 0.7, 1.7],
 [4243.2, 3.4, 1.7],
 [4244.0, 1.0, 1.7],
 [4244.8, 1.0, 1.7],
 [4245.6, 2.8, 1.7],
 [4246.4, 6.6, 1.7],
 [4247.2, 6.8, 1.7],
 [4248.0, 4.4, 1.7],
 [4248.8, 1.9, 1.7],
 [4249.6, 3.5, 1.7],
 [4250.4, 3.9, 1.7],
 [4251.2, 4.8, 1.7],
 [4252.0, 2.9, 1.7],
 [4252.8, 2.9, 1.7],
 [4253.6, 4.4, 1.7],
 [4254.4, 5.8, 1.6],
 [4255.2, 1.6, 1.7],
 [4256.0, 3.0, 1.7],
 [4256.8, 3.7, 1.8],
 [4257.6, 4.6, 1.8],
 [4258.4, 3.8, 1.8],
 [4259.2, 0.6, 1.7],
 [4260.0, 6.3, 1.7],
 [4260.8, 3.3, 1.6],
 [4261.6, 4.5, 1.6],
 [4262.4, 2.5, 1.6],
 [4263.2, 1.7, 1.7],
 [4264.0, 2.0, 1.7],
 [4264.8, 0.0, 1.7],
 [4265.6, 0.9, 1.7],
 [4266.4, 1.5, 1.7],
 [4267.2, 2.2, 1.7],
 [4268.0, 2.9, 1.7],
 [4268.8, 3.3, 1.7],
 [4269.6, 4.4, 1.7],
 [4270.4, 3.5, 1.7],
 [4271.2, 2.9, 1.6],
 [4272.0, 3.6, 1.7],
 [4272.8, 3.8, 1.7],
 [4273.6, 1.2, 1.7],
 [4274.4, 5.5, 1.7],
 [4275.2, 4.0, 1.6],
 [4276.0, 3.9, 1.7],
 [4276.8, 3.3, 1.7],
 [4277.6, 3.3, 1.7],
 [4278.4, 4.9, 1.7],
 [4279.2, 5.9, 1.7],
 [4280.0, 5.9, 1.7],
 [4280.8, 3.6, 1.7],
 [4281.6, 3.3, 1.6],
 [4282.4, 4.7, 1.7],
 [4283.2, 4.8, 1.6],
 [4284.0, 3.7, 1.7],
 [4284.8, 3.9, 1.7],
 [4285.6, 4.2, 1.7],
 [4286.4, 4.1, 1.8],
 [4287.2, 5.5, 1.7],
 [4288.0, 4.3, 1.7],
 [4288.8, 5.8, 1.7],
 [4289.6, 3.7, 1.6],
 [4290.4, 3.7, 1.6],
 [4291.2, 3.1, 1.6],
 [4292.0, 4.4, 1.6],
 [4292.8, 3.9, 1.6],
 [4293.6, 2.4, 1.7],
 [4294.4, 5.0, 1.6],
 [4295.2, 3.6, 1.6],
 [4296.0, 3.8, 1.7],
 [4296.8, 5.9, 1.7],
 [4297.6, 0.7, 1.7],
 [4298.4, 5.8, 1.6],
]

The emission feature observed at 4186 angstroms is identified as [O II]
